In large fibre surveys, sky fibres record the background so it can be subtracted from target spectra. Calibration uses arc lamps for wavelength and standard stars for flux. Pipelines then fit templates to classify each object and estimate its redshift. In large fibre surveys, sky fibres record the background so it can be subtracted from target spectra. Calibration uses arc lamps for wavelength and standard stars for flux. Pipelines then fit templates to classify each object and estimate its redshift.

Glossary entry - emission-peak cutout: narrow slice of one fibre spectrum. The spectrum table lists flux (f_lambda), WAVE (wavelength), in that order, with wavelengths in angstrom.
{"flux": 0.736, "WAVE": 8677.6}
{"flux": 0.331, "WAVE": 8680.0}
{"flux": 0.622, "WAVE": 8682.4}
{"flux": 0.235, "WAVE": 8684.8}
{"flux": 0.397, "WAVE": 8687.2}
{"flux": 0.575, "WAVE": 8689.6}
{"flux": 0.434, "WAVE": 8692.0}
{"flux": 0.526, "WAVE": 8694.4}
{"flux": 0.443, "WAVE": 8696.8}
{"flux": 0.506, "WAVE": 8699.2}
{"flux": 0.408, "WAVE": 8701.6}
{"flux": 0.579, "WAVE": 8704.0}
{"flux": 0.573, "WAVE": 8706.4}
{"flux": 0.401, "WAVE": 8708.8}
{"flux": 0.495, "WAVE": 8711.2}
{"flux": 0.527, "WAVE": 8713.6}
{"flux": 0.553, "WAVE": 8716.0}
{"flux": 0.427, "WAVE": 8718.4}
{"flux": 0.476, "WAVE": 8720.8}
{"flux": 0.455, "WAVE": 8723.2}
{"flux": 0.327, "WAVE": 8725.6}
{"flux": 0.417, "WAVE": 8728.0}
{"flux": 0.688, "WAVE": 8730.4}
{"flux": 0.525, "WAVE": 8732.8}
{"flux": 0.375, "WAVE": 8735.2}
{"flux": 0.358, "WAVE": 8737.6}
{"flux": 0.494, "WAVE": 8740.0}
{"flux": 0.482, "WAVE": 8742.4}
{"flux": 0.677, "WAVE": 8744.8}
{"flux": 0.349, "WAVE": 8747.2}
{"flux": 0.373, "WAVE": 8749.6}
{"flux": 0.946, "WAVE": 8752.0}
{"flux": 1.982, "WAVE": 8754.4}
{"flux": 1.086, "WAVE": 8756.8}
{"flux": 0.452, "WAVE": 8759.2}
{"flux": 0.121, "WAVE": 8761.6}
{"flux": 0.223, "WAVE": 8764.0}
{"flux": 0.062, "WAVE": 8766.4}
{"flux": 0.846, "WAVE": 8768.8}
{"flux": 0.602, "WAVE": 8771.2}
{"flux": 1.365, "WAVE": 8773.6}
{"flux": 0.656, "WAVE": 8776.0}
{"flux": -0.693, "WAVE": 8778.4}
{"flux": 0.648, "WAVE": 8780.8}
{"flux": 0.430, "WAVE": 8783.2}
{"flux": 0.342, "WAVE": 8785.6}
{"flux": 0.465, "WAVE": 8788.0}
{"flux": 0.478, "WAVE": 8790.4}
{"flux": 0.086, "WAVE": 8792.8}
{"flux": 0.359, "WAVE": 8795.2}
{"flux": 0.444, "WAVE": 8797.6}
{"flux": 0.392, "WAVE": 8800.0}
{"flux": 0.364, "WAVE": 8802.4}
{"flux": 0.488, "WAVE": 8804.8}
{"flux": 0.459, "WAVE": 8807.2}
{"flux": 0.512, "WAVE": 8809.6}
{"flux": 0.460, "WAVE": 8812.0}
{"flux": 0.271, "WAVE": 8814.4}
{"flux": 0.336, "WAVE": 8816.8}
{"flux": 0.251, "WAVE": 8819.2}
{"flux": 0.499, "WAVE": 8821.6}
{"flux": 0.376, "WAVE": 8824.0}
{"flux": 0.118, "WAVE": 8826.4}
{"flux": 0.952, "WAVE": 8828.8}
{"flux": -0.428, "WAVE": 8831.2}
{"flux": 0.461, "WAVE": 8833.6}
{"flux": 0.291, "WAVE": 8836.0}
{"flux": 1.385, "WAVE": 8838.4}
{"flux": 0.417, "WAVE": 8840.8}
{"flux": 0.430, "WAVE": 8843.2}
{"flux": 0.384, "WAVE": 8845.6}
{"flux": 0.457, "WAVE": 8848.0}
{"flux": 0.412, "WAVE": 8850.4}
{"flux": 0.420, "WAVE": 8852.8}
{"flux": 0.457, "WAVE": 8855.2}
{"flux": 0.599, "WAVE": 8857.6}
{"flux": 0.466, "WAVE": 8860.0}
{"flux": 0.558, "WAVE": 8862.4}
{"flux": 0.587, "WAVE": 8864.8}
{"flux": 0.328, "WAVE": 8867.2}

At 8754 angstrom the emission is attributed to [S II] 6716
